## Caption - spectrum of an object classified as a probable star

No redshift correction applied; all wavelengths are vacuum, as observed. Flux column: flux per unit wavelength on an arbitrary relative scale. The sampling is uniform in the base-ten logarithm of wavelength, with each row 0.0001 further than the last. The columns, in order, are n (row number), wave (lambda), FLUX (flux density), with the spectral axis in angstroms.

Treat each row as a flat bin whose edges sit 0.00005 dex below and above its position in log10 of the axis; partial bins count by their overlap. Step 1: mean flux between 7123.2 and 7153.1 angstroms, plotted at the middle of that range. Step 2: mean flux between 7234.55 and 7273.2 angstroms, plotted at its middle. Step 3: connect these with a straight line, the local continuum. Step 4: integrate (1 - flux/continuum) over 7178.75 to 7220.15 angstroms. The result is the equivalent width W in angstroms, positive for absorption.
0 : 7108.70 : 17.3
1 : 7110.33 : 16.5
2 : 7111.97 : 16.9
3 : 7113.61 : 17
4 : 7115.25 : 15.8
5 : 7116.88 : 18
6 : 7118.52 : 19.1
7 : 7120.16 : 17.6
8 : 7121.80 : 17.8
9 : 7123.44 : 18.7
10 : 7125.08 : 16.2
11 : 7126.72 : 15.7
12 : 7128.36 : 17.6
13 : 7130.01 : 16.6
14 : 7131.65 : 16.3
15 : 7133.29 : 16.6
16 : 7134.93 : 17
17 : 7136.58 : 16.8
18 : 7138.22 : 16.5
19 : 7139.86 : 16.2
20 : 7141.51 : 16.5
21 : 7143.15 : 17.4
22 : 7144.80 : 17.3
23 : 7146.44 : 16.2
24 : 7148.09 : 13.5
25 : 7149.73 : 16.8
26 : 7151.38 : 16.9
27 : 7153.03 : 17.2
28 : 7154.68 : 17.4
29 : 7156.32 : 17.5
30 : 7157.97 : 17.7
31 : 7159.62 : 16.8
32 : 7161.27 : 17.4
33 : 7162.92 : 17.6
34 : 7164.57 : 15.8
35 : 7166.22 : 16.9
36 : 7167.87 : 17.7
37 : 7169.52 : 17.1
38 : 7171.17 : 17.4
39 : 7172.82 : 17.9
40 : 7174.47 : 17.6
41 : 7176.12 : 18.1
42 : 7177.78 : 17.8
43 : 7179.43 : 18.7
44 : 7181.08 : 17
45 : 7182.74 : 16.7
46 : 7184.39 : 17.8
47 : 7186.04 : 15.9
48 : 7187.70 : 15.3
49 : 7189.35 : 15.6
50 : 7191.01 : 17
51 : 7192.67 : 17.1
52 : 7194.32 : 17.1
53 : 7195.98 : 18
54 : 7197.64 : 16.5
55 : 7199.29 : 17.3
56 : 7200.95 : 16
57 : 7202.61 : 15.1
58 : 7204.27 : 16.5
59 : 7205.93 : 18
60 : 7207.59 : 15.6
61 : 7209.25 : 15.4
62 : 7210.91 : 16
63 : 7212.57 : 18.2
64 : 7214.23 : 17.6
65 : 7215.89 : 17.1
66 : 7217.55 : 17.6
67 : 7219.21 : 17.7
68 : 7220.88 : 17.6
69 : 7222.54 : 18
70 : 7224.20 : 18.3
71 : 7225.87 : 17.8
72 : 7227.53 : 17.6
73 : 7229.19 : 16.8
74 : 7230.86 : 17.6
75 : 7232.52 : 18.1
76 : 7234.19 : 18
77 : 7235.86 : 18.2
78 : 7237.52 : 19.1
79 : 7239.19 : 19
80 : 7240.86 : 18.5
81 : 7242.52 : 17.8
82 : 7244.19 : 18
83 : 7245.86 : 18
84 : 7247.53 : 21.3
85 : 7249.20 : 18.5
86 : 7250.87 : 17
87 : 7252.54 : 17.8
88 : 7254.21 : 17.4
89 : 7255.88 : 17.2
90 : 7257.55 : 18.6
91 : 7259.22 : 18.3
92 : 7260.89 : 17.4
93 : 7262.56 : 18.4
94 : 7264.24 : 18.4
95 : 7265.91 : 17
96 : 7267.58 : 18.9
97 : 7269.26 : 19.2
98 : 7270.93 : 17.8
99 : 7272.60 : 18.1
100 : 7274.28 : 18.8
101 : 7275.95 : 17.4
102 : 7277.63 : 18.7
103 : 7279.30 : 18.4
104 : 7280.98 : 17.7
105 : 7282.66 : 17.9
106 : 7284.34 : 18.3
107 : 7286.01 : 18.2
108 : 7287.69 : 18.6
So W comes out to 1.5 angstroms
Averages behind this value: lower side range 16.6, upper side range 18.3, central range 16.8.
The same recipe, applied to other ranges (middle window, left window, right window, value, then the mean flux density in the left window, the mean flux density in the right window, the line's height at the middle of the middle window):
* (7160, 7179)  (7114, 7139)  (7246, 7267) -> 0.03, 17.1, 18.1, 17.4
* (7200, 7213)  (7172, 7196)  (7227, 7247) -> 0.93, 17.1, 18.1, 17.6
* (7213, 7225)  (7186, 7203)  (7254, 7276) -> -0.46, 16.5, 18.1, 17.1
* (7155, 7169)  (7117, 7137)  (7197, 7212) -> -0.33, 17.2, 16.3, 16.8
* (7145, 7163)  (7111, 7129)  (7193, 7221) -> 0.35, 17.3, 16.9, 17.1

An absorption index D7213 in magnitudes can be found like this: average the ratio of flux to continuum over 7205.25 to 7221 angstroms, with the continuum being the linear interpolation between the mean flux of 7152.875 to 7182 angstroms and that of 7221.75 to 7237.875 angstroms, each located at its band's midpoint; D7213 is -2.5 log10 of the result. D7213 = 0.046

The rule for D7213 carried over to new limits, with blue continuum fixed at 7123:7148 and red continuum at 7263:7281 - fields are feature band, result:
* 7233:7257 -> -0.02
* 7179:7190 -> 0.04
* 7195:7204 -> 0.05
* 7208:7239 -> 0.00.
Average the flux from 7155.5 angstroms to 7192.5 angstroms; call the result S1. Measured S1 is 17.1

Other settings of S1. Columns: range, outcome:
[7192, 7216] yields 16.8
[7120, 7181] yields 17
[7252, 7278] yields 18.1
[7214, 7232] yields 17.6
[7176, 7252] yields 17.4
